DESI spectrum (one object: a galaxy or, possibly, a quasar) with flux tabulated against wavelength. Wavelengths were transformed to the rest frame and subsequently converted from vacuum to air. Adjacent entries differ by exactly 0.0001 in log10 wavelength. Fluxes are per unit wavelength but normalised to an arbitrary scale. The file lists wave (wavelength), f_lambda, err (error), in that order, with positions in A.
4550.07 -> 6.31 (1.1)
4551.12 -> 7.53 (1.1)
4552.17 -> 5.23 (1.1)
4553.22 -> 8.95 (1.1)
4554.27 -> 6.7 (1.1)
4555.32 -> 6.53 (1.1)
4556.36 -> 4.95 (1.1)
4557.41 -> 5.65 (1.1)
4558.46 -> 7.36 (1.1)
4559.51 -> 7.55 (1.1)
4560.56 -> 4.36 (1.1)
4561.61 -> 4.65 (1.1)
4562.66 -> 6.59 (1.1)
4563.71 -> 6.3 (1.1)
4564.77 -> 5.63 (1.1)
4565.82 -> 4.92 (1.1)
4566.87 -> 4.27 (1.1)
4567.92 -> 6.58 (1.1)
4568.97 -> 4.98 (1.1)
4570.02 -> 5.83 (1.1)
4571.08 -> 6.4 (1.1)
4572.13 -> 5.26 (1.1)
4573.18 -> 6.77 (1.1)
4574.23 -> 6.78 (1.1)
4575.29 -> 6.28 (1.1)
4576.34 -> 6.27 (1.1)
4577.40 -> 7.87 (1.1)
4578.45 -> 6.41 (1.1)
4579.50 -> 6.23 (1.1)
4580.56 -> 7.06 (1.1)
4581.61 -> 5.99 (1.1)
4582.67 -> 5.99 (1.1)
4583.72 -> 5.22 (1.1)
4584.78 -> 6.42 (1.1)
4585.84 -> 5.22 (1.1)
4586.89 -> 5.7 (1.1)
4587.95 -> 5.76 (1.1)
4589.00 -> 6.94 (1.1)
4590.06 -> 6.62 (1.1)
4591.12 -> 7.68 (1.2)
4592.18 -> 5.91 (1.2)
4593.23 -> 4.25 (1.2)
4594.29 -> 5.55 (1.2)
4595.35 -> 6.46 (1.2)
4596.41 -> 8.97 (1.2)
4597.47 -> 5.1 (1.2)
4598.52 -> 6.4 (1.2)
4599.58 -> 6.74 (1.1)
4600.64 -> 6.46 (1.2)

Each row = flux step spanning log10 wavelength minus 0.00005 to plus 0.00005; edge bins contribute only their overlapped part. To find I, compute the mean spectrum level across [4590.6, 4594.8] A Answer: 5.85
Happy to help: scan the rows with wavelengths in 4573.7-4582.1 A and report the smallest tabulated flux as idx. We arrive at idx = 5.99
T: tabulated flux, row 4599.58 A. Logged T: 6.74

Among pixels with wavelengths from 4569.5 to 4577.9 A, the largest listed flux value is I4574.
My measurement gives 7.87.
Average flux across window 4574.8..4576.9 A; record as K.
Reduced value 6.29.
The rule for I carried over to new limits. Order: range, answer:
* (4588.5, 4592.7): 6.77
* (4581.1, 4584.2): 5.74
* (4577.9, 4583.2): 6.35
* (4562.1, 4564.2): 6.42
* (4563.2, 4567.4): 5.27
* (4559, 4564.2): 5.88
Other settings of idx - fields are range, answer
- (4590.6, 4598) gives 4.25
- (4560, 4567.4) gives 4.27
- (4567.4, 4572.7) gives 4.98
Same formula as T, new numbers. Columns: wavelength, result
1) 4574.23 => 6.78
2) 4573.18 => 6.77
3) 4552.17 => 5.23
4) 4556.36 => 4.95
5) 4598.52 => 6.4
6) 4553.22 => 8.95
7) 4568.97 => 4.98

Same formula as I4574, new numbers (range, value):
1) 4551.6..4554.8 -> 8.95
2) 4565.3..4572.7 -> 6.58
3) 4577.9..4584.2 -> 7.06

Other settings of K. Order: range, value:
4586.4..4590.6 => 6.26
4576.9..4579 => 7.15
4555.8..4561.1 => 5.98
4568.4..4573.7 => 5.86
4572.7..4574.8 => 6.76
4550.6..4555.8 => 6.98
